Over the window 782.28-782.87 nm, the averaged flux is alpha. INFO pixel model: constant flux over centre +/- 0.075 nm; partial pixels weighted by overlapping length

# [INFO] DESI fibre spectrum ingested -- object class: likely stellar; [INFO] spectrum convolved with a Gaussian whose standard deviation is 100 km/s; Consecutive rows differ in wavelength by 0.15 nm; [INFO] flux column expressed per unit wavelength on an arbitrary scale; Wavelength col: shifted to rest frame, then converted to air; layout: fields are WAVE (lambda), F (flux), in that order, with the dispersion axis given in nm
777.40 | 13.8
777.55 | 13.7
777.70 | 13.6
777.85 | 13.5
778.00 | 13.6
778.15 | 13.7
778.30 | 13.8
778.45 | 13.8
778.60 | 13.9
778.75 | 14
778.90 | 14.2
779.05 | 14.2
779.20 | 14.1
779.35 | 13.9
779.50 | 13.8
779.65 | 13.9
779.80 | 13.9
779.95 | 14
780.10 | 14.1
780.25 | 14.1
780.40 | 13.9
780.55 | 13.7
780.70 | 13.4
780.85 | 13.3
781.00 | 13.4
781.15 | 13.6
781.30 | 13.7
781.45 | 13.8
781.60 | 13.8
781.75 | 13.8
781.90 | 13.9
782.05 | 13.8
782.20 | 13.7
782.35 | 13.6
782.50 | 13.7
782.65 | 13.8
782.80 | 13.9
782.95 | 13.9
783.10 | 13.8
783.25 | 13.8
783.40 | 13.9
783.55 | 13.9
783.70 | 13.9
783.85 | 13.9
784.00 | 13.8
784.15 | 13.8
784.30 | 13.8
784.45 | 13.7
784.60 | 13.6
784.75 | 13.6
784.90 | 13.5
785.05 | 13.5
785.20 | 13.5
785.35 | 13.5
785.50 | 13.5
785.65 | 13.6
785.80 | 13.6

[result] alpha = 13.8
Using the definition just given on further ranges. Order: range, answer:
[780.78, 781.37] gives 13.5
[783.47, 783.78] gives 13.9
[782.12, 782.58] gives 13.7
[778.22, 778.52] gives 13.8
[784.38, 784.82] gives 13.6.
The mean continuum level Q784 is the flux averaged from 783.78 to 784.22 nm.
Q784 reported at 13.8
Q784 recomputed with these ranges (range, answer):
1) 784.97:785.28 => 13.5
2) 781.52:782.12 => 13.8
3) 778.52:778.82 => 13.9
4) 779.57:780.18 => 14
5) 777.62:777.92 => 13.6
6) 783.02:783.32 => 13.8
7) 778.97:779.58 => 14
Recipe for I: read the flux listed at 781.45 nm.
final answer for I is 13.8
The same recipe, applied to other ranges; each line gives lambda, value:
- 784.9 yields 13.5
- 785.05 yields 13.5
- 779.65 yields 13.9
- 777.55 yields 13.7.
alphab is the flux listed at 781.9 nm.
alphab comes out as 13.9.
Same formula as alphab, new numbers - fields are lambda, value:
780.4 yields 13.9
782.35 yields 13.6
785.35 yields 13.5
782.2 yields 13.7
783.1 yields 13.8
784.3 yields 13.8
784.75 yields 13.6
